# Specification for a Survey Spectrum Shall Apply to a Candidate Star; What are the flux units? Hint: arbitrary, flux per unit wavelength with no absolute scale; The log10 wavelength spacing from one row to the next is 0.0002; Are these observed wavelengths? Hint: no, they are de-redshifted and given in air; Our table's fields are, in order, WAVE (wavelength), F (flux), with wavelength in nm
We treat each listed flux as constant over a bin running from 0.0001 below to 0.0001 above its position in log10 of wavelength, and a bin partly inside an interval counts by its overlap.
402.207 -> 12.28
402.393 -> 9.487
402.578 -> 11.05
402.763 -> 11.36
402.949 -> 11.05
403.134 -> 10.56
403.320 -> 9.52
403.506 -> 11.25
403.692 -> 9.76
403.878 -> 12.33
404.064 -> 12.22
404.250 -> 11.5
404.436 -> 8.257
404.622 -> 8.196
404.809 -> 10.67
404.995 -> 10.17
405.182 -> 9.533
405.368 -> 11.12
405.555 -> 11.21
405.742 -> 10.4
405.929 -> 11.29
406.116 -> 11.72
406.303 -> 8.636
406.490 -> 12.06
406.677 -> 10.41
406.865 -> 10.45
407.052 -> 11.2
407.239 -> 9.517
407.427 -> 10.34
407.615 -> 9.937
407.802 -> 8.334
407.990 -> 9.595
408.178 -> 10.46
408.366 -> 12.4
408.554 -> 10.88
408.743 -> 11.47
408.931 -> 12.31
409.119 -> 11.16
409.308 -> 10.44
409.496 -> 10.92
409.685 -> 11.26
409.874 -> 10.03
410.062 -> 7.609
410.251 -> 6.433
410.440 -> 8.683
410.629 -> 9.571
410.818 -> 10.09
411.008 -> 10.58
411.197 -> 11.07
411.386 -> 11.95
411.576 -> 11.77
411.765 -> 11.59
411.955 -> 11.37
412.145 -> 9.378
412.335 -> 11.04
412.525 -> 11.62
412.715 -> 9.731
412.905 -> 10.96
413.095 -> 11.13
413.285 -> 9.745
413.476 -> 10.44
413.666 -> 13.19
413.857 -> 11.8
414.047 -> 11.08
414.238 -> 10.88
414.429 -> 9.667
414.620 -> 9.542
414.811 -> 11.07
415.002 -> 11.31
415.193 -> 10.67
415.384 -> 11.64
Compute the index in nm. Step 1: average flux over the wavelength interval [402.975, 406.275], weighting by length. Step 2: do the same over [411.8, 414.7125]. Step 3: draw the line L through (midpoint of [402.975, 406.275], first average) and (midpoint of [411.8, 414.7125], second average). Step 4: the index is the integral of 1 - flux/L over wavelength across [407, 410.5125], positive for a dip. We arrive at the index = 0.17 nm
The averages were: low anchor 10.5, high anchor 10.8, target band 10.2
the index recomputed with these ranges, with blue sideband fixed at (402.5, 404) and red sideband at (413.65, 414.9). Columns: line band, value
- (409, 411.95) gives 0.17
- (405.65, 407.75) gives 0.07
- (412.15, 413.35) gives 0.03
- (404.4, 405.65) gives 0.11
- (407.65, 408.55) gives 0.05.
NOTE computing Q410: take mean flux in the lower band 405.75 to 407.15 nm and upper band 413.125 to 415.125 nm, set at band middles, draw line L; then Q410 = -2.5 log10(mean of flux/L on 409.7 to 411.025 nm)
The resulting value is 0.20 mag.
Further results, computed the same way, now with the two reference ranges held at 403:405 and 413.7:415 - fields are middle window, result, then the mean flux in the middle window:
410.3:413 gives 0.01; 10.6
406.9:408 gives 0.07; 9.88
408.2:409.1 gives -0.10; 11.6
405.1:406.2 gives -0.04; 10.9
